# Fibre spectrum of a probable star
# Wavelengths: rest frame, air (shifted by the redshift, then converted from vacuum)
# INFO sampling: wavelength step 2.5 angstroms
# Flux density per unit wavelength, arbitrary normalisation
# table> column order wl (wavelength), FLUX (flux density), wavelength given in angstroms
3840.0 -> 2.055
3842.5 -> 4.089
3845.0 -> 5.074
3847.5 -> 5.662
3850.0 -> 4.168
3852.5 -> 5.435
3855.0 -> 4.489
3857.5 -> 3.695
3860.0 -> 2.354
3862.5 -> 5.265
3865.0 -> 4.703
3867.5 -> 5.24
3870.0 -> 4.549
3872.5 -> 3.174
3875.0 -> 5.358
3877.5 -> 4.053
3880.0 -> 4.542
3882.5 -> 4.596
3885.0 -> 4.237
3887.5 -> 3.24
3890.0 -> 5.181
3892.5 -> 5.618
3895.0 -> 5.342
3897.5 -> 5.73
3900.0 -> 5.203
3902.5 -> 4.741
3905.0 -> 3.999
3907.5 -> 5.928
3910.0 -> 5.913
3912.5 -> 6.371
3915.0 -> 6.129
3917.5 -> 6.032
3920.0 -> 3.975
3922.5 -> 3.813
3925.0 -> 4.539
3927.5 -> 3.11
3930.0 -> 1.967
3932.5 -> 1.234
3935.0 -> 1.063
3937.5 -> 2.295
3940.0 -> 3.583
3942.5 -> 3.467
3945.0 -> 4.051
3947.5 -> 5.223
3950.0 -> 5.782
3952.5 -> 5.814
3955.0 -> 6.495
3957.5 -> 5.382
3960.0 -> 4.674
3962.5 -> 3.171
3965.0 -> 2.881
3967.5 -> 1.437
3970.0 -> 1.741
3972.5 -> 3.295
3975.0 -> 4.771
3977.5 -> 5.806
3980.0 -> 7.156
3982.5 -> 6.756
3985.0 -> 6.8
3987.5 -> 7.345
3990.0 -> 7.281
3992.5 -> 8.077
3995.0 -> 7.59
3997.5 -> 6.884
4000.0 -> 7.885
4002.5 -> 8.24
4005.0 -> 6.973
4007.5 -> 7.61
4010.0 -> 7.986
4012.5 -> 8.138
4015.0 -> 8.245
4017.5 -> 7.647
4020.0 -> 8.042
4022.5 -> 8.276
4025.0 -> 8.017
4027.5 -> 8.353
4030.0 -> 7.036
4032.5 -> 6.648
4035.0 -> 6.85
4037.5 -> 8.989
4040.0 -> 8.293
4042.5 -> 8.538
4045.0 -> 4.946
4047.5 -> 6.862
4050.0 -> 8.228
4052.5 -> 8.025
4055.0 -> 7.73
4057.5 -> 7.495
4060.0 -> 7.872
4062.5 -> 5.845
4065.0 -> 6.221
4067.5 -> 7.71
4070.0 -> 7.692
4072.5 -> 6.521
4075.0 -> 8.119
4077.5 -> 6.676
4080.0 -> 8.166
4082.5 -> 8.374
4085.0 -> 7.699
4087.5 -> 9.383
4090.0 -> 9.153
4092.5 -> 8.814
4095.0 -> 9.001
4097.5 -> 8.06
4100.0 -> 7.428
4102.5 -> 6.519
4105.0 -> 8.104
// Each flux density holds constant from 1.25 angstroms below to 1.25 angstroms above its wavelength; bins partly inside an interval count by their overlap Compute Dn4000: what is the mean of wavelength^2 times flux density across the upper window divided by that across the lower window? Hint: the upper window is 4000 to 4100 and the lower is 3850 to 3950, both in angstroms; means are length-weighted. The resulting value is 1.92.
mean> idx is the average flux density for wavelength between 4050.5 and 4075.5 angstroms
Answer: 7.33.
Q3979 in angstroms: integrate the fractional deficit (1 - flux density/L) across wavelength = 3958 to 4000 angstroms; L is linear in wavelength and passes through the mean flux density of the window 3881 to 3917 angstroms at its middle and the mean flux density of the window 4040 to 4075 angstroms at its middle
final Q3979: 5.7 angstroms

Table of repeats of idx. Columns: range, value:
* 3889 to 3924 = 5.28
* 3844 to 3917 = 4.84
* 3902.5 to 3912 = 5.3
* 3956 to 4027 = 6.38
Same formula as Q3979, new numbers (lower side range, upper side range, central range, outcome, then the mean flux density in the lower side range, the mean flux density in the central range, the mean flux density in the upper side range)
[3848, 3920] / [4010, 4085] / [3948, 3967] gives 4.01 angstroms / 4.83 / 4.76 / 7.58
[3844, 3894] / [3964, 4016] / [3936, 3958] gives 4.26 angstroms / 4.53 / 4.61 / 6.34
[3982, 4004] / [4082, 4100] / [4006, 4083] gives 4.27 angstroms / 7.45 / 7.58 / 8.57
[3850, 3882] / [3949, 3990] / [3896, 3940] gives 4.35 angstroms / 4.4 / 4.23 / 5.02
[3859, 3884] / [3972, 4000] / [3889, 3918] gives -2.68 angstroms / 4.4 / 5.51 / 6.67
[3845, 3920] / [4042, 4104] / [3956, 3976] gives 8.63 angstroms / 4.85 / 3.44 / 7.63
